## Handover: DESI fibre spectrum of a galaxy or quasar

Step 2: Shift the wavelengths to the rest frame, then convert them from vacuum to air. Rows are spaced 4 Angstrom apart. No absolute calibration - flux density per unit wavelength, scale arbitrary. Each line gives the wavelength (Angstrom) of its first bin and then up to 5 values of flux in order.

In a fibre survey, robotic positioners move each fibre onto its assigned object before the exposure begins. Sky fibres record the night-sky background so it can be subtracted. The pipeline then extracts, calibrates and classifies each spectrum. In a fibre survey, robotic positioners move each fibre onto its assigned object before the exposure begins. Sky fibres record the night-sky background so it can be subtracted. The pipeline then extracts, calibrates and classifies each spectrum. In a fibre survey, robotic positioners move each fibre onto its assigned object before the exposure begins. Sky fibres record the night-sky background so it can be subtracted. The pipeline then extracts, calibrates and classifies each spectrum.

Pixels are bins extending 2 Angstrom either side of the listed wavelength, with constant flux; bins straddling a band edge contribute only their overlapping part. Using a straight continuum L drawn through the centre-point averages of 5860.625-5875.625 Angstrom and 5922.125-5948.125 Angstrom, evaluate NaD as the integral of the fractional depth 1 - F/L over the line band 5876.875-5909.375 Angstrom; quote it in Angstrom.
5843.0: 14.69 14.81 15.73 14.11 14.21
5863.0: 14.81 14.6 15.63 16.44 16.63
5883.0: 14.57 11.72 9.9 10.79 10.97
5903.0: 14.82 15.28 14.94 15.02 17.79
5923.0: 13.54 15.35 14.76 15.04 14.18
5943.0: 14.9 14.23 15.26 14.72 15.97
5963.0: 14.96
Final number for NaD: 4.1 Angstrom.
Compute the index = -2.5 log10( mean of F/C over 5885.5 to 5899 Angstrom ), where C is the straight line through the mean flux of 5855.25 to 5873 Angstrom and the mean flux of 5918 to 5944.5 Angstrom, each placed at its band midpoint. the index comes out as 0.35 mag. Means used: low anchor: 14.7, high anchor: 15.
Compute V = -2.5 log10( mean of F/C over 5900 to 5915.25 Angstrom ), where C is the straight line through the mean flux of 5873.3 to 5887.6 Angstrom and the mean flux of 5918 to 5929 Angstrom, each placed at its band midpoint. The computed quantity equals 0.04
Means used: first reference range 15.1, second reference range 15.4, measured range 14.7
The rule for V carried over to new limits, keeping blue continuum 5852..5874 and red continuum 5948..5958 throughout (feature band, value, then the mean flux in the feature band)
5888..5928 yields 0.09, 13.7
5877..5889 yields 0.04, 14.3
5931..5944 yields 0.02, 14.7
